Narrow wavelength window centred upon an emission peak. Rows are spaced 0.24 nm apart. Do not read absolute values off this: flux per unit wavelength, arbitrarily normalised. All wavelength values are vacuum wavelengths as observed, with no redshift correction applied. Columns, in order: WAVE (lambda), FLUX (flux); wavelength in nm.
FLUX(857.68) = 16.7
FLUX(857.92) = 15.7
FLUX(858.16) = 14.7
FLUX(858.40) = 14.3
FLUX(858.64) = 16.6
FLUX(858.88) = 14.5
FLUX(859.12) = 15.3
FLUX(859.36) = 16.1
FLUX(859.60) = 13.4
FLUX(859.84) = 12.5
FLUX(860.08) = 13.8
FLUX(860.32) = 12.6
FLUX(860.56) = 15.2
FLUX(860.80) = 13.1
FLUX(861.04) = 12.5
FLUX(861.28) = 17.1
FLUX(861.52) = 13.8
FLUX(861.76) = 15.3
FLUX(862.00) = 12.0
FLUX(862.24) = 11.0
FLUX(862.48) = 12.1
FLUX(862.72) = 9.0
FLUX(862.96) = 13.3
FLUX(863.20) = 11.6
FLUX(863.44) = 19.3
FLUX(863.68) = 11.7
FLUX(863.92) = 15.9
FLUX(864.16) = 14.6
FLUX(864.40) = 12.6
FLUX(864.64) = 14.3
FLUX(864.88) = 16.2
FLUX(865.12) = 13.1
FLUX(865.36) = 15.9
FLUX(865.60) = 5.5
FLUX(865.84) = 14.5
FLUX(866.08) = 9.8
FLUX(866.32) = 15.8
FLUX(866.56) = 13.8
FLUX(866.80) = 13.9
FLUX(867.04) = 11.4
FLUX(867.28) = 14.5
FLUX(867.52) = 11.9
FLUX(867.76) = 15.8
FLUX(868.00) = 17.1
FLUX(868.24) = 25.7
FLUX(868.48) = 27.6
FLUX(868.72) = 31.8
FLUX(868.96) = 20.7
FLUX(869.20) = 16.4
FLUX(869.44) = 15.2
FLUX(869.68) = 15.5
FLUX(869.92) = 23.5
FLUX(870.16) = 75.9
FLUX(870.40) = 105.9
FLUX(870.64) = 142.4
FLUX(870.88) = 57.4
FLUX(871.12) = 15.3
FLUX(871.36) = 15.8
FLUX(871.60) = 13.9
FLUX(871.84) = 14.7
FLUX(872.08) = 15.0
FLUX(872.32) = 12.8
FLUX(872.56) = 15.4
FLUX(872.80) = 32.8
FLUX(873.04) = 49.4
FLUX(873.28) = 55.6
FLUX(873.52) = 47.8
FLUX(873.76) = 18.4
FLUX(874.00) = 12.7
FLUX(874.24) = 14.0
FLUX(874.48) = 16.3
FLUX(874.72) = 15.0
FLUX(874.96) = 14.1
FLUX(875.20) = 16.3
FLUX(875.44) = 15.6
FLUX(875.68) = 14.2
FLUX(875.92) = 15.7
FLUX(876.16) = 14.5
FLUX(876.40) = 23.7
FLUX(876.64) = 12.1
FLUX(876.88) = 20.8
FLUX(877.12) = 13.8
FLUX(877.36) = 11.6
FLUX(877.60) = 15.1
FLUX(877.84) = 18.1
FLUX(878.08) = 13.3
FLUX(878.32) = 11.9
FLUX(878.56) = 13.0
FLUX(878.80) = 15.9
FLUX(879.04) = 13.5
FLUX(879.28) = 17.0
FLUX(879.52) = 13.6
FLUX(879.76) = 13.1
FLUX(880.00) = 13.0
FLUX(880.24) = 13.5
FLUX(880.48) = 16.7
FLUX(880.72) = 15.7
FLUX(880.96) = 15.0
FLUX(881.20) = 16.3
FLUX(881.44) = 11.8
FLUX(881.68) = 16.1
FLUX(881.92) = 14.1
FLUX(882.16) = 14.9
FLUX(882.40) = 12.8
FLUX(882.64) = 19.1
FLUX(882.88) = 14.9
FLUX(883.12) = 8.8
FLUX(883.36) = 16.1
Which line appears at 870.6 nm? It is H-alpha 6563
